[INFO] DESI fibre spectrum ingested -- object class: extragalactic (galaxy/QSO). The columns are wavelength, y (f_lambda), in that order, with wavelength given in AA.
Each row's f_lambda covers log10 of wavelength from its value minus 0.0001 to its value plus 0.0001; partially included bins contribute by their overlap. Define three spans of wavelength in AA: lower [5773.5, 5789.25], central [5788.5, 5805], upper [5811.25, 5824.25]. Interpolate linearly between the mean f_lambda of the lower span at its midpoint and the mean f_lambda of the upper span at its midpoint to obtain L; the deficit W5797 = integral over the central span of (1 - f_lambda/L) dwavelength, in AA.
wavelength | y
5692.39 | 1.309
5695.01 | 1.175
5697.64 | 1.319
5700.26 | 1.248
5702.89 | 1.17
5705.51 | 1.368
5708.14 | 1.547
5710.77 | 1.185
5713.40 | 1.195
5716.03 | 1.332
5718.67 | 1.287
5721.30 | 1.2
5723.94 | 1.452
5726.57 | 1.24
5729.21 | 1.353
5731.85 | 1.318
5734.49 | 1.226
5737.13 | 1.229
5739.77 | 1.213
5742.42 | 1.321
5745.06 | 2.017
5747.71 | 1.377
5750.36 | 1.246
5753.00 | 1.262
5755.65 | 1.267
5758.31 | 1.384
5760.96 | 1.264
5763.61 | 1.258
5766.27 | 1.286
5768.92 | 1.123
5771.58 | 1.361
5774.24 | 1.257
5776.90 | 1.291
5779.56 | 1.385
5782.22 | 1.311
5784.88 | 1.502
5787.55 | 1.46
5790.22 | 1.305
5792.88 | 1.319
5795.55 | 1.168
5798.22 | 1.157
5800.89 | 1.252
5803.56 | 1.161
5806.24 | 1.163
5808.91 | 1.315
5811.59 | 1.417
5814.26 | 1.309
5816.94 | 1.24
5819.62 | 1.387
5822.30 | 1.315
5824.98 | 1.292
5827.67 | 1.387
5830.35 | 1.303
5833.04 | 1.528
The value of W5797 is 1.5 AA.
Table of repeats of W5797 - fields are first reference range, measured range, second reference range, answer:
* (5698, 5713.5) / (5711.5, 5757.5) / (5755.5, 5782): -1.1 AA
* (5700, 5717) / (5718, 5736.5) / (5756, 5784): 0.0 AA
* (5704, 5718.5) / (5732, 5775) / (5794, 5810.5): -1.7 AA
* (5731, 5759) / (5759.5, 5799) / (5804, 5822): 0.8 AA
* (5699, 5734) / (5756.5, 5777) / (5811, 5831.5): 0.6 AA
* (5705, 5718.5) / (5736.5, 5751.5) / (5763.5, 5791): -1.0 AA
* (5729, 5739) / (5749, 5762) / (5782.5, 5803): 0.0 AA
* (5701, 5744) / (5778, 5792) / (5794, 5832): -1.2 AA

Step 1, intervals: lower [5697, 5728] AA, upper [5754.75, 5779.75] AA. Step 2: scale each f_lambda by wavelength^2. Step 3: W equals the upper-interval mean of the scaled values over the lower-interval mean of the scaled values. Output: 1.0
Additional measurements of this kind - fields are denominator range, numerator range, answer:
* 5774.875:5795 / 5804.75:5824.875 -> 0.97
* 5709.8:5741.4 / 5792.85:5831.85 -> 1.04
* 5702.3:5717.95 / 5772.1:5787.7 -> 1.07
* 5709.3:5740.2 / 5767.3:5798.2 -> 1.05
